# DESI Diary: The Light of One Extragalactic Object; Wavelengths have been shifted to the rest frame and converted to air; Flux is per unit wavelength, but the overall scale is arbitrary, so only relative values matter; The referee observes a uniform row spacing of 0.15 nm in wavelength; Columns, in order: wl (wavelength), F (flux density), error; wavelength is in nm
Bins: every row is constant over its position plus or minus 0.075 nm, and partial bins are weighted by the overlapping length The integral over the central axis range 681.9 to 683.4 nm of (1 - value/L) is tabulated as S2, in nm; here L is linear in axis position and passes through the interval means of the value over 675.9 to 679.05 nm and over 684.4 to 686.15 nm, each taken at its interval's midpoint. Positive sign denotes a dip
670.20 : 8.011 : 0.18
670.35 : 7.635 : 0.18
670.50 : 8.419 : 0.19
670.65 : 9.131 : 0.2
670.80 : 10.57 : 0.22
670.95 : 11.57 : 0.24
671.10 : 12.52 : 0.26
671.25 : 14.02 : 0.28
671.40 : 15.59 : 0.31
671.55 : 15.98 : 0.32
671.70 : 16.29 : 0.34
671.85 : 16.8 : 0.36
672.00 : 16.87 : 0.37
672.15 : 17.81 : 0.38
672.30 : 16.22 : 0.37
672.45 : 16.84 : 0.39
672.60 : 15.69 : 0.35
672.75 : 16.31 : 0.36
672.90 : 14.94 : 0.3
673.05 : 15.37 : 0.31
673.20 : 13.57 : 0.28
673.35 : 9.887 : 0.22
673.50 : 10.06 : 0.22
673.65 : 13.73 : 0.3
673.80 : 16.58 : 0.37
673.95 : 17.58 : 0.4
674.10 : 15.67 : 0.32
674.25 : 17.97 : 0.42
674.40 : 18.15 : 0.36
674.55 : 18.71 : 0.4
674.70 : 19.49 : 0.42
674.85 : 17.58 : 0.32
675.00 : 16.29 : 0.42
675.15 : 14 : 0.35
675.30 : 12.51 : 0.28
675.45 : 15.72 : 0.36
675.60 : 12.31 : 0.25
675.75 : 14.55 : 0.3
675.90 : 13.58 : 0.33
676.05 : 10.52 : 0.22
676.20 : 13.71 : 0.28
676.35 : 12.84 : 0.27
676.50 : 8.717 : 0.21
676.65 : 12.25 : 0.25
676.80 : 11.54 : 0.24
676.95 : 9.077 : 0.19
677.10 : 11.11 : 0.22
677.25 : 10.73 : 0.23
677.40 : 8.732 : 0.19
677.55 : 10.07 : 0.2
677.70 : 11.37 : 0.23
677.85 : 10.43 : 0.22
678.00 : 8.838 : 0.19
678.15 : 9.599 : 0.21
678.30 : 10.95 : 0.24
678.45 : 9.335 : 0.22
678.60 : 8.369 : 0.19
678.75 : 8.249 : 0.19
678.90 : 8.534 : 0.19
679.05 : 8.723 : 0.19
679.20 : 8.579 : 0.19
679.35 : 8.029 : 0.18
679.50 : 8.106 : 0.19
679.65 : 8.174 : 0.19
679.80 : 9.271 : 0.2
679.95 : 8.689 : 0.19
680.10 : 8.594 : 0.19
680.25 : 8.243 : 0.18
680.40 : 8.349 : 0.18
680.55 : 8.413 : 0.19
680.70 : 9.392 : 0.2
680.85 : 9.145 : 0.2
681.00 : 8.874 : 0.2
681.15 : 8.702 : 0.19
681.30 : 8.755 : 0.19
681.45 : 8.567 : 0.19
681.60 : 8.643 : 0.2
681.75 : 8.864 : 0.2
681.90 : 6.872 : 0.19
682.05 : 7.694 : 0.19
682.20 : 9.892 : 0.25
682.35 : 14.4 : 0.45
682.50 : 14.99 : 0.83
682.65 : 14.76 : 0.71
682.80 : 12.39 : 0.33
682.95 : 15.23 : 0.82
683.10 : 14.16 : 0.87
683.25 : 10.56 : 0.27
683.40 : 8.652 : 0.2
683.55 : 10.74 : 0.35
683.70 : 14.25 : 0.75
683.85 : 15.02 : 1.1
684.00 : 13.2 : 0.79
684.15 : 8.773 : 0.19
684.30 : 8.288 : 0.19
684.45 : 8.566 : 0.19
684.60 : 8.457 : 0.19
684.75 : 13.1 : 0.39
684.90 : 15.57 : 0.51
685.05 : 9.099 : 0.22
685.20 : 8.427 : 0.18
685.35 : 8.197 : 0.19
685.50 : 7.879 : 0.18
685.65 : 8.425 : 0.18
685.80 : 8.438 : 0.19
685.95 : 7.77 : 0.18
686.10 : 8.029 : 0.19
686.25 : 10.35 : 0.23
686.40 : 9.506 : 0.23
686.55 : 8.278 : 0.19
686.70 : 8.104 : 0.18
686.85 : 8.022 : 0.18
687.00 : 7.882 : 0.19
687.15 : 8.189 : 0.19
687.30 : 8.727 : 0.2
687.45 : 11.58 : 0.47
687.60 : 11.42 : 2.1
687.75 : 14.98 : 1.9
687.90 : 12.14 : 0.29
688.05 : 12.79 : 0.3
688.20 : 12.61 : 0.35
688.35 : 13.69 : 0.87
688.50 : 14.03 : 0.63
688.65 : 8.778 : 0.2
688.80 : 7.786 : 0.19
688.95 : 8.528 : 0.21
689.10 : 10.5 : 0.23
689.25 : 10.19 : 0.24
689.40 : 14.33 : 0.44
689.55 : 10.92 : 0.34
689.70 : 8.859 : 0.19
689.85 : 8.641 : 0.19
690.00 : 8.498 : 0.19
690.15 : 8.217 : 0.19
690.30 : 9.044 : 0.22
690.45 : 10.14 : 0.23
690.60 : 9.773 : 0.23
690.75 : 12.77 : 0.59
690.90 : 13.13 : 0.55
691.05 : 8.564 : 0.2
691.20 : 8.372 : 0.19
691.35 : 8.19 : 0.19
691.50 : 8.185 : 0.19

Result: -0.390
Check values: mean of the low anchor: 10.3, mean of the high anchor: 9.36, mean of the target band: 12.2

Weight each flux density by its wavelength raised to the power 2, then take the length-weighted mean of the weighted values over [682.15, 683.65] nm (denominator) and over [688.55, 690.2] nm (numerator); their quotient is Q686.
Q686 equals 0.78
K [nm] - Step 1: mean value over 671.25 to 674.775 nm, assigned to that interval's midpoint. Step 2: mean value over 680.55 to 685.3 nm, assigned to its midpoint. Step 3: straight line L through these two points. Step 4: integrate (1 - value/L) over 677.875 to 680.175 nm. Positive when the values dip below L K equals 0.71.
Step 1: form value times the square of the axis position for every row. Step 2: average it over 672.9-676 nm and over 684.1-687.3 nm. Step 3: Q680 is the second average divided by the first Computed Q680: 0.62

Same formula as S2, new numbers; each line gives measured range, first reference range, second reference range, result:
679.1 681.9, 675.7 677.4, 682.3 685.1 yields 0.772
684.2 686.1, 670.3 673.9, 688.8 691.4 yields 0.294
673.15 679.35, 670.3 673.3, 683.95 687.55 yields 0.140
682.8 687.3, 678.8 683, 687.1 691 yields 0.040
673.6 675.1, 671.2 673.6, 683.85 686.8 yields -0.304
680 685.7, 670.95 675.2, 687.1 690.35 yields 0.998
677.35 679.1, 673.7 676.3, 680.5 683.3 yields 0.499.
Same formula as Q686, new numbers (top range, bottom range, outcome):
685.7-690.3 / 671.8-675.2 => 0.66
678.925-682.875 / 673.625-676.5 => 0.63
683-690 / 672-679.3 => 0.82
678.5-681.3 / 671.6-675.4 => 0.55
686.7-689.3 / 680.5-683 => 1.05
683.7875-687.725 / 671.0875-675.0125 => 0.63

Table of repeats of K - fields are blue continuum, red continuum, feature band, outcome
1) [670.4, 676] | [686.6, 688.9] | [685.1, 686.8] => 0.41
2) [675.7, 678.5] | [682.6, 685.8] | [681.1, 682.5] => 0.19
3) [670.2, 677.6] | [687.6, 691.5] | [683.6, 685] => 0.00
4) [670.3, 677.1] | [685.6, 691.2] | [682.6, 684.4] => -0.10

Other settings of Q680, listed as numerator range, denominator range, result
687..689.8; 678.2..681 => 1.29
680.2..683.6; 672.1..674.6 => 0.68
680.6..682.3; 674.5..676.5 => 0.62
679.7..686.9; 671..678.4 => 0.74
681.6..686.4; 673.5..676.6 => 0.73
